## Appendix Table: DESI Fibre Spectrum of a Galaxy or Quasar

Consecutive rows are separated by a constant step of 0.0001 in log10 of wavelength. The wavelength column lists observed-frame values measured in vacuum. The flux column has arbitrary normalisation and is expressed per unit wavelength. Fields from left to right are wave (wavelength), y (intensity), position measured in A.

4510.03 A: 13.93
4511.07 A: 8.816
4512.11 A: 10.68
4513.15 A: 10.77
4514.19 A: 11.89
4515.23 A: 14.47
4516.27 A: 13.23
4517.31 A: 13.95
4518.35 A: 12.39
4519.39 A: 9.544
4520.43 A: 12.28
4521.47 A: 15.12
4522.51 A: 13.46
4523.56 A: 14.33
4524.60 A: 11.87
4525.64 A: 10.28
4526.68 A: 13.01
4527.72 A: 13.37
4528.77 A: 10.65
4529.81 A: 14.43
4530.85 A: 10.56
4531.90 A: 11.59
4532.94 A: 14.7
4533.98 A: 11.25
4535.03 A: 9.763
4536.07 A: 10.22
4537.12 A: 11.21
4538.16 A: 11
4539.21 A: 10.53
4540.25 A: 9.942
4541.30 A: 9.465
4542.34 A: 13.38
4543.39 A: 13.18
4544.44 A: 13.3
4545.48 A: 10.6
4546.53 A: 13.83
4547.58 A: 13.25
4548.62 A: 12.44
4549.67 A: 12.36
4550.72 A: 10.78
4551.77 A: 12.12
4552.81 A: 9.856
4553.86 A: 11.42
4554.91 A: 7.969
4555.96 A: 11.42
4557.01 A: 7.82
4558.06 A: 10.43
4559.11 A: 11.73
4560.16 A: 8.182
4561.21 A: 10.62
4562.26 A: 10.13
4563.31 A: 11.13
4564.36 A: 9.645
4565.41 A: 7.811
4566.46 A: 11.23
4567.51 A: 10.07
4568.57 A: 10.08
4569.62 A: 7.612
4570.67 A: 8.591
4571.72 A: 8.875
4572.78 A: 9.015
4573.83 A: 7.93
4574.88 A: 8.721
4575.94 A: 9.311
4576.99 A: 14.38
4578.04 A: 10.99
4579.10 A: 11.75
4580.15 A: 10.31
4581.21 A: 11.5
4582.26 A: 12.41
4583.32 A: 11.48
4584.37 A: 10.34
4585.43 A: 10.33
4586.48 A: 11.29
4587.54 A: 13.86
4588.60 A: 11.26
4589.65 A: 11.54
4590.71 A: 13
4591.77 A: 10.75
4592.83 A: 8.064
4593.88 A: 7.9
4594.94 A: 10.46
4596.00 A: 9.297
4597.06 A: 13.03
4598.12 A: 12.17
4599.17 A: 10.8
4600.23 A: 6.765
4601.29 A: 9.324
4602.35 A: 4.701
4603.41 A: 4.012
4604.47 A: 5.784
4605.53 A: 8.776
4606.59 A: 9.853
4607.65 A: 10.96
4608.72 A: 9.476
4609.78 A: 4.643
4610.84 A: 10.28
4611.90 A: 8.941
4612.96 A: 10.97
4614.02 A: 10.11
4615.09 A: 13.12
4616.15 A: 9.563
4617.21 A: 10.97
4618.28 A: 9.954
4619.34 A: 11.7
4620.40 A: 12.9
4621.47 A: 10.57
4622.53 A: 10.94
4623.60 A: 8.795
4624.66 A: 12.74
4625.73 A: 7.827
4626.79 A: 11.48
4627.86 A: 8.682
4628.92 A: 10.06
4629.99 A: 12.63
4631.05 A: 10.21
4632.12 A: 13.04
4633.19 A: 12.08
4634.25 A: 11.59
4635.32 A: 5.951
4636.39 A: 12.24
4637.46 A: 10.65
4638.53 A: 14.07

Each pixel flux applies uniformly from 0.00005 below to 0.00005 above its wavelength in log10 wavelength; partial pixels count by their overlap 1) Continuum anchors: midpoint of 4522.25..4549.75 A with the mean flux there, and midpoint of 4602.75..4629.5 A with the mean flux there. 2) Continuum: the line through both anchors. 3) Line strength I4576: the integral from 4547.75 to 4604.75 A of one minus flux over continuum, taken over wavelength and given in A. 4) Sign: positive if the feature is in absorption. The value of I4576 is 3.7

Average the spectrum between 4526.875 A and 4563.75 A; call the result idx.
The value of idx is 11.3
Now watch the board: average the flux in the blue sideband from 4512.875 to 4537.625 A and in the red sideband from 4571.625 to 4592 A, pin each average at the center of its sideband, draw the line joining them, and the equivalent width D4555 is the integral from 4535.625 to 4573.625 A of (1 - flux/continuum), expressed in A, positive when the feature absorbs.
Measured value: 3.5 A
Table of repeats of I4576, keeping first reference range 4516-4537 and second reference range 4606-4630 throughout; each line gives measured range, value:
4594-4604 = 1.68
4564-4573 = 1.69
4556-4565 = 1.18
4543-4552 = -0.47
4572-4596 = 0.65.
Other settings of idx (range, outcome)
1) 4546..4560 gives 11.1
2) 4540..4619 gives 10.3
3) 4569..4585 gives 10.2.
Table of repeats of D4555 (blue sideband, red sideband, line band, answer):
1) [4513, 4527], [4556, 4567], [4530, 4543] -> 0.4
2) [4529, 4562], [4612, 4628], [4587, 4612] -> 3.3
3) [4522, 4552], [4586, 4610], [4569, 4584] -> 0.2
